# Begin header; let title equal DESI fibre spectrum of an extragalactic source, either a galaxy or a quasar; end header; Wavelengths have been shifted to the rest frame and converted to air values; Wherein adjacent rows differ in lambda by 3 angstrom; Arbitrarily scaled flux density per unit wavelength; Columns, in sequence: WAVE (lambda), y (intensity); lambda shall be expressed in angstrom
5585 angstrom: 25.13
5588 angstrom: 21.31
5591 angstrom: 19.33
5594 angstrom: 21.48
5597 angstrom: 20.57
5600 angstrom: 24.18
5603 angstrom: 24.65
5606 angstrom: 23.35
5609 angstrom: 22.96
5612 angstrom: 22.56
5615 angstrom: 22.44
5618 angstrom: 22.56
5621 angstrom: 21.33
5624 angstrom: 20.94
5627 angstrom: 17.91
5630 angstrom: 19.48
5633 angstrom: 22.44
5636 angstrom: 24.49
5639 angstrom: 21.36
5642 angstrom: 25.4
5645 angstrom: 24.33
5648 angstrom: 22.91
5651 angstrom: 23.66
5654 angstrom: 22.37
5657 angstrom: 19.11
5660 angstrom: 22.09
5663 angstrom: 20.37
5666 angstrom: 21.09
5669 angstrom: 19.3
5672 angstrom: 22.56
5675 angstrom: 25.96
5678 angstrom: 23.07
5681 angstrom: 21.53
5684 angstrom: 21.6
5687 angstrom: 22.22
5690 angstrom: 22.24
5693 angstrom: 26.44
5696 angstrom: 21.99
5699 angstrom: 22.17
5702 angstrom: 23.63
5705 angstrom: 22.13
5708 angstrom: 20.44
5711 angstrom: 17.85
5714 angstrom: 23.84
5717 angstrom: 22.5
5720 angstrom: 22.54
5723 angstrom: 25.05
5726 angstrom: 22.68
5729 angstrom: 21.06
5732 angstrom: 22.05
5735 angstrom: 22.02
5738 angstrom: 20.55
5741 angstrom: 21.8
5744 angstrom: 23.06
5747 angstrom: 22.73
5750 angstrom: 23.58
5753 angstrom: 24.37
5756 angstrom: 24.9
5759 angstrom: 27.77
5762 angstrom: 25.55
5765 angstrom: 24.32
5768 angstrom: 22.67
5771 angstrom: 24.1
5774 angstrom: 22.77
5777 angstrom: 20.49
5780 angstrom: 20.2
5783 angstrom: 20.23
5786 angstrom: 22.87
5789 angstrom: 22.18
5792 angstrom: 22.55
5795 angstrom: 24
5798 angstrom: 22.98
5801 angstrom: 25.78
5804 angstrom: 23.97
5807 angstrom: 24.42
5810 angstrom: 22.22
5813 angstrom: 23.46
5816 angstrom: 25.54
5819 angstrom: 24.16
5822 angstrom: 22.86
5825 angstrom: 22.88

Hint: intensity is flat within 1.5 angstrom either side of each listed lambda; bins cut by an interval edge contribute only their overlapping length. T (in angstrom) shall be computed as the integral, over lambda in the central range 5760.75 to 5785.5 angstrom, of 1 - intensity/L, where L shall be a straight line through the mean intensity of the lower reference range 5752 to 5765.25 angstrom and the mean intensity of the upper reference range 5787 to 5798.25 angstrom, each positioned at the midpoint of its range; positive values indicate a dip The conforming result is 1.94 angstrom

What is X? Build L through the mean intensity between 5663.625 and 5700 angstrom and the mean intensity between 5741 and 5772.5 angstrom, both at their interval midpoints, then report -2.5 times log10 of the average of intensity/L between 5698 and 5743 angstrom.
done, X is 0.06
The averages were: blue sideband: 22.5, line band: 22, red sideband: 24.2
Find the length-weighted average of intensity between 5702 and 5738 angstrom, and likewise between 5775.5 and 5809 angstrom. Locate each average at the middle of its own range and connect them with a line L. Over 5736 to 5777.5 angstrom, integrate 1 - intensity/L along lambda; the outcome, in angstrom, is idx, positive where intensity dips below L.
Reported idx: -2.2 angstrom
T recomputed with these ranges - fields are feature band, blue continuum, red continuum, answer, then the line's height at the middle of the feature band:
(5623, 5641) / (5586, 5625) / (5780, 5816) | 0.9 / 22.3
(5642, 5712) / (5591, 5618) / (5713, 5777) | 2.1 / 22.9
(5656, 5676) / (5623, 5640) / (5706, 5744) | 0.0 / 21.4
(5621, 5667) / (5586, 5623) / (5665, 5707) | 1.1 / 22.4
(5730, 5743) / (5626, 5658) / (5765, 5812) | 0.6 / 22.6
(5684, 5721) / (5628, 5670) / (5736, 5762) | 1.0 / 22.9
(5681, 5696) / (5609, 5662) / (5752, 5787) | -0.2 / 22.6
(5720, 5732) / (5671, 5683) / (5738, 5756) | 0.2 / 23.1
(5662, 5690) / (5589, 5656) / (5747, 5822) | 0.8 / 22.7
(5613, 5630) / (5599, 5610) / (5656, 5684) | 1.7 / 23.3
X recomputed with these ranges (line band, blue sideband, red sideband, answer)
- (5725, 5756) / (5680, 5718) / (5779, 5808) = 0.00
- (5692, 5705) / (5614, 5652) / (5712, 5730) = -0.03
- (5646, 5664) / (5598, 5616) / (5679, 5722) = 0.04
